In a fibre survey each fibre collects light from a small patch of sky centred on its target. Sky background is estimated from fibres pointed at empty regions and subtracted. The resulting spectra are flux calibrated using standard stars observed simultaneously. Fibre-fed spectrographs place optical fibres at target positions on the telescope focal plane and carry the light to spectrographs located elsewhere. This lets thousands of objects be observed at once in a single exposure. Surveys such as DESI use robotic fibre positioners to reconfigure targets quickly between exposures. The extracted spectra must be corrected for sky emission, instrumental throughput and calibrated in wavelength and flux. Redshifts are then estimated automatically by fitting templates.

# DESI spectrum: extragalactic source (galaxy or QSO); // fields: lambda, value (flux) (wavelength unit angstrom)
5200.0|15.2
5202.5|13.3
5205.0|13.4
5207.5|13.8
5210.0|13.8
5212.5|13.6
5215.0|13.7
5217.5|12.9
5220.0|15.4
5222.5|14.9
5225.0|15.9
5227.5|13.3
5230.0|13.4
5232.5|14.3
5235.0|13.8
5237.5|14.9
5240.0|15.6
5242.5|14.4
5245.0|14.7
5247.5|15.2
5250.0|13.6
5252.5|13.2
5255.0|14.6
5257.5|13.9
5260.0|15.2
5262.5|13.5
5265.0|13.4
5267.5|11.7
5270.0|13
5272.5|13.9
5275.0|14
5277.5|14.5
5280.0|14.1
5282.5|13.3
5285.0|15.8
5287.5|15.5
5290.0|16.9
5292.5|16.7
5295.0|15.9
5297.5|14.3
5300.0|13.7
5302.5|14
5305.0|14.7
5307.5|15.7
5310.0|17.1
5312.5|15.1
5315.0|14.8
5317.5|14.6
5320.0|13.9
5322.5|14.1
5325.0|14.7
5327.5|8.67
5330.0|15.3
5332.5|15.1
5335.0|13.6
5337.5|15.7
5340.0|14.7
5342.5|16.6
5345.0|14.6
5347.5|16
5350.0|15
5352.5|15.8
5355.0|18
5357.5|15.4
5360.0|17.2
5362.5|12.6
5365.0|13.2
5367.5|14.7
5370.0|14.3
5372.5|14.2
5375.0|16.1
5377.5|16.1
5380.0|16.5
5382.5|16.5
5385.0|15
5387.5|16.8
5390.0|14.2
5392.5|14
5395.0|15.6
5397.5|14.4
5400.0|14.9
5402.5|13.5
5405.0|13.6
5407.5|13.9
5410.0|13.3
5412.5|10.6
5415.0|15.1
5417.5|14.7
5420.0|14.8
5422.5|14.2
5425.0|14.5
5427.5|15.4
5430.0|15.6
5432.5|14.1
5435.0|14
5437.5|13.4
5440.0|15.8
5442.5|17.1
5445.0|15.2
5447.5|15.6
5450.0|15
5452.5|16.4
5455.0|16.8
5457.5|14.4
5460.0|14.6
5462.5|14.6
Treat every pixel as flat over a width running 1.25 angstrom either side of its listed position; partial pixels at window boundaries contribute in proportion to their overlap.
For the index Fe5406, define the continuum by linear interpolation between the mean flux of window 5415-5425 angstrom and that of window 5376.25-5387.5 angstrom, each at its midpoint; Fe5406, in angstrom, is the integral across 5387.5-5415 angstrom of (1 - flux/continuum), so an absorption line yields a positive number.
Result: 2.46 angstrom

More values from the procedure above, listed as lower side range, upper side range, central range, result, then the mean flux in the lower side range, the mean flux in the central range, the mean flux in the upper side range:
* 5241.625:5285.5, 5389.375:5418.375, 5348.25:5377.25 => -2.52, 14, 15.2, 14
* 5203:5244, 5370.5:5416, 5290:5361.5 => -2.86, 14.2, 15.1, 14.7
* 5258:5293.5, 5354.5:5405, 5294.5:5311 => -0.49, 14.4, 15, 15.1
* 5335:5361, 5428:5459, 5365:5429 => 3.60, 15.8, 14.7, 15.3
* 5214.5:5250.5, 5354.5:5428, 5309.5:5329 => 0.77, 14.4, 14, 14.7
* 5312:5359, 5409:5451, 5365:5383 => -0.66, 14.8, 15.3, 14.6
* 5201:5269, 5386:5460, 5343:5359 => -1.54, 14.1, 15.9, 14.7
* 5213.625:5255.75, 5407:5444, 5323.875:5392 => -3.01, 14.3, 15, 14.4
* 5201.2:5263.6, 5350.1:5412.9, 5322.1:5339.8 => 0.87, 14.2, 13.9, 14.9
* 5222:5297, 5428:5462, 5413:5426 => 0.59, 14.4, 14.4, 15.2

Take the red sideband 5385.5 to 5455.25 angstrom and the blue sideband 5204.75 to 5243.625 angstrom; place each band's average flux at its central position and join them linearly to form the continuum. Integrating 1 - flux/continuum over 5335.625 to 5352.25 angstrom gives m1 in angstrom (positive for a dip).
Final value -1.0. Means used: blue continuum 14.2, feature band 15.4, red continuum 14.7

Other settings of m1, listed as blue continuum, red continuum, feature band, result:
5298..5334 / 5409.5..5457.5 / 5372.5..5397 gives -1.5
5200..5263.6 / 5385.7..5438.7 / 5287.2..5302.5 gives -1.2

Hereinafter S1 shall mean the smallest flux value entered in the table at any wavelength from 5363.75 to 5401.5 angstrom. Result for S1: 13.2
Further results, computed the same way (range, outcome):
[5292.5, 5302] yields 13.7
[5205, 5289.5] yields 11.7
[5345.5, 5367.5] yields 12.6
